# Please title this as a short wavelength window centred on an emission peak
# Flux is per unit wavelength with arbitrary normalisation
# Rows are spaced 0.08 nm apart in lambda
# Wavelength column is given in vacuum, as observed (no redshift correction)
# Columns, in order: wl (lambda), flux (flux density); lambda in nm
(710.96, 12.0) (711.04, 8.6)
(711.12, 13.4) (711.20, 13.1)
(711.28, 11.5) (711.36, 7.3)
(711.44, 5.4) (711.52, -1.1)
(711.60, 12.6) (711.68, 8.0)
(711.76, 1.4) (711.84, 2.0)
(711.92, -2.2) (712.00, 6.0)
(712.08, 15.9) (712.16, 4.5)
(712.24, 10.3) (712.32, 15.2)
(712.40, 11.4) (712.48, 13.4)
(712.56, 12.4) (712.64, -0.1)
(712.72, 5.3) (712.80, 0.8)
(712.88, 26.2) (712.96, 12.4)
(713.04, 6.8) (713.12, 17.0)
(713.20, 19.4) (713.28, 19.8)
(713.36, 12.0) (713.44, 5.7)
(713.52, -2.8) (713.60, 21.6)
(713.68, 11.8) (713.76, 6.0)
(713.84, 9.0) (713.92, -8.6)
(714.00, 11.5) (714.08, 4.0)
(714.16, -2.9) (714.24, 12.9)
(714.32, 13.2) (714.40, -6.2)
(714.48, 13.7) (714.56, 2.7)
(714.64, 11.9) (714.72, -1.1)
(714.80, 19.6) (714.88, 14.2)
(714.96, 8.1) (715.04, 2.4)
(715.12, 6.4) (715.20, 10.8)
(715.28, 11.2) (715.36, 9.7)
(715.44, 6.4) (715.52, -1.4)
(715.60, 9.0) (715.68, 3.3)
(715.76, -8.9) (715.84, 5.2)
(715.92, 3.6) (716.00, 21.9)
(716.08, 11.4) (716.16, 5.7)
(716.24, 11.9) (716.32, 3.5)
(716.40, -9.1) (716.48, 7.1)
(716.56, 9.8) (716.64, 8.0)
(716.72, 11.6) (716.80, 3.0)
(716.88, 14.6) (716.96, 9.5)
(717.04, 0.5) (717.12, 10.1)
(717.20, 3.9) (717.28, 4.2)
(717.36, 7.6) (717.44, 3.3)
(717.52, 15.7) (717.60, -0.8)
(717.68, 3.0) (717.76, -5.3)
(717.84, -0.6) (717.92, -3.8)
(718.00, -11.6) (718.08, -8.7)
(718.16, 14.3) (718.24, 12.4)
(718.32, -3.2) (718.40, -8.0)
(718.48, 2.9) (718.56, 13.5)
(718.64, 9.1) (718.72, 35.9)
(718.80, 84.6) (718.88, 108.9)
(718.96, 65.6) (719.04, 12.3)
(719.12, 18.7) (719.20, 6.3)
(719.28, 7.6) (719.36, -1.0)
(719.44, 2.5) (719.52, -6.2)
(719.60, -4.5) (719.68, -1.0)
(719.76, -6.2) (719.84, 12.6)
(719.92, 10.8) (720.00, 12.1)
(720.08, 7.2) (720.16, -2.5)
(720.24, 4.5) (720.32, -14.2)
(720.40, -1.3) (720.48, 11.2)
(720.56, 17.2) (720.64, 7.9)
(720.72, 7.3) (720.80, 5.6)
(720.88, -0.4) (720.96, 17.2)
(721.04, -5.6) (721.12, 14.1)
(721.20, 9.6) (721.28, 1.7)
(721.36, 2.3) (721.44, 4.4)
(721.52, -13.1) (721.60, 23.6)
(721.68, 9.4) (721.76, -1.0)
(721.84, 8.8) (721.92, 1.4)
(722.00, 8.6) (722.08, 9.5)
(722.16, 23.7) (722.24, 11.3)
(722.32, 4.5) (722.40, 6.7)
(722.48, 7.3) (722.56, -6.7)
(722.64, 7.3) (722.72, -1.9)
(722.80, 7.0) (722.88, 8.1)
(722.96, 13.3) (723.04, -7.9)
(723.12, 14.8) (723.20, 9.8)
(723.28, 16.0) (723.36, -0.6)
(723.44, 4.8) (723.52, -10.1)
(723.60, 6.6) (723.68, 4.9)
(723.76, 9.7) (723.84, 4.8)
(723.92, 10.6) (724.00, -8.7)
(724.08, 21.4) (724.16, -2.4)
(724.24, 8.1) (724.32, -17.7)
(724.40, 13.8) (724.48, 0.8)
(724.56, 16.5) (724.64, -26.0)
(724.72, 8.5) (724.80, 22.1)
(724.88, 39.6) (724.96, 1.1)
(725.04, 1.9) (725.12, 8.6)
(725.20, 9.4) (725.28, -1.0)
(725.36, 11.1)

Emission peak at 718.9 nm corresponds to H-alpha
